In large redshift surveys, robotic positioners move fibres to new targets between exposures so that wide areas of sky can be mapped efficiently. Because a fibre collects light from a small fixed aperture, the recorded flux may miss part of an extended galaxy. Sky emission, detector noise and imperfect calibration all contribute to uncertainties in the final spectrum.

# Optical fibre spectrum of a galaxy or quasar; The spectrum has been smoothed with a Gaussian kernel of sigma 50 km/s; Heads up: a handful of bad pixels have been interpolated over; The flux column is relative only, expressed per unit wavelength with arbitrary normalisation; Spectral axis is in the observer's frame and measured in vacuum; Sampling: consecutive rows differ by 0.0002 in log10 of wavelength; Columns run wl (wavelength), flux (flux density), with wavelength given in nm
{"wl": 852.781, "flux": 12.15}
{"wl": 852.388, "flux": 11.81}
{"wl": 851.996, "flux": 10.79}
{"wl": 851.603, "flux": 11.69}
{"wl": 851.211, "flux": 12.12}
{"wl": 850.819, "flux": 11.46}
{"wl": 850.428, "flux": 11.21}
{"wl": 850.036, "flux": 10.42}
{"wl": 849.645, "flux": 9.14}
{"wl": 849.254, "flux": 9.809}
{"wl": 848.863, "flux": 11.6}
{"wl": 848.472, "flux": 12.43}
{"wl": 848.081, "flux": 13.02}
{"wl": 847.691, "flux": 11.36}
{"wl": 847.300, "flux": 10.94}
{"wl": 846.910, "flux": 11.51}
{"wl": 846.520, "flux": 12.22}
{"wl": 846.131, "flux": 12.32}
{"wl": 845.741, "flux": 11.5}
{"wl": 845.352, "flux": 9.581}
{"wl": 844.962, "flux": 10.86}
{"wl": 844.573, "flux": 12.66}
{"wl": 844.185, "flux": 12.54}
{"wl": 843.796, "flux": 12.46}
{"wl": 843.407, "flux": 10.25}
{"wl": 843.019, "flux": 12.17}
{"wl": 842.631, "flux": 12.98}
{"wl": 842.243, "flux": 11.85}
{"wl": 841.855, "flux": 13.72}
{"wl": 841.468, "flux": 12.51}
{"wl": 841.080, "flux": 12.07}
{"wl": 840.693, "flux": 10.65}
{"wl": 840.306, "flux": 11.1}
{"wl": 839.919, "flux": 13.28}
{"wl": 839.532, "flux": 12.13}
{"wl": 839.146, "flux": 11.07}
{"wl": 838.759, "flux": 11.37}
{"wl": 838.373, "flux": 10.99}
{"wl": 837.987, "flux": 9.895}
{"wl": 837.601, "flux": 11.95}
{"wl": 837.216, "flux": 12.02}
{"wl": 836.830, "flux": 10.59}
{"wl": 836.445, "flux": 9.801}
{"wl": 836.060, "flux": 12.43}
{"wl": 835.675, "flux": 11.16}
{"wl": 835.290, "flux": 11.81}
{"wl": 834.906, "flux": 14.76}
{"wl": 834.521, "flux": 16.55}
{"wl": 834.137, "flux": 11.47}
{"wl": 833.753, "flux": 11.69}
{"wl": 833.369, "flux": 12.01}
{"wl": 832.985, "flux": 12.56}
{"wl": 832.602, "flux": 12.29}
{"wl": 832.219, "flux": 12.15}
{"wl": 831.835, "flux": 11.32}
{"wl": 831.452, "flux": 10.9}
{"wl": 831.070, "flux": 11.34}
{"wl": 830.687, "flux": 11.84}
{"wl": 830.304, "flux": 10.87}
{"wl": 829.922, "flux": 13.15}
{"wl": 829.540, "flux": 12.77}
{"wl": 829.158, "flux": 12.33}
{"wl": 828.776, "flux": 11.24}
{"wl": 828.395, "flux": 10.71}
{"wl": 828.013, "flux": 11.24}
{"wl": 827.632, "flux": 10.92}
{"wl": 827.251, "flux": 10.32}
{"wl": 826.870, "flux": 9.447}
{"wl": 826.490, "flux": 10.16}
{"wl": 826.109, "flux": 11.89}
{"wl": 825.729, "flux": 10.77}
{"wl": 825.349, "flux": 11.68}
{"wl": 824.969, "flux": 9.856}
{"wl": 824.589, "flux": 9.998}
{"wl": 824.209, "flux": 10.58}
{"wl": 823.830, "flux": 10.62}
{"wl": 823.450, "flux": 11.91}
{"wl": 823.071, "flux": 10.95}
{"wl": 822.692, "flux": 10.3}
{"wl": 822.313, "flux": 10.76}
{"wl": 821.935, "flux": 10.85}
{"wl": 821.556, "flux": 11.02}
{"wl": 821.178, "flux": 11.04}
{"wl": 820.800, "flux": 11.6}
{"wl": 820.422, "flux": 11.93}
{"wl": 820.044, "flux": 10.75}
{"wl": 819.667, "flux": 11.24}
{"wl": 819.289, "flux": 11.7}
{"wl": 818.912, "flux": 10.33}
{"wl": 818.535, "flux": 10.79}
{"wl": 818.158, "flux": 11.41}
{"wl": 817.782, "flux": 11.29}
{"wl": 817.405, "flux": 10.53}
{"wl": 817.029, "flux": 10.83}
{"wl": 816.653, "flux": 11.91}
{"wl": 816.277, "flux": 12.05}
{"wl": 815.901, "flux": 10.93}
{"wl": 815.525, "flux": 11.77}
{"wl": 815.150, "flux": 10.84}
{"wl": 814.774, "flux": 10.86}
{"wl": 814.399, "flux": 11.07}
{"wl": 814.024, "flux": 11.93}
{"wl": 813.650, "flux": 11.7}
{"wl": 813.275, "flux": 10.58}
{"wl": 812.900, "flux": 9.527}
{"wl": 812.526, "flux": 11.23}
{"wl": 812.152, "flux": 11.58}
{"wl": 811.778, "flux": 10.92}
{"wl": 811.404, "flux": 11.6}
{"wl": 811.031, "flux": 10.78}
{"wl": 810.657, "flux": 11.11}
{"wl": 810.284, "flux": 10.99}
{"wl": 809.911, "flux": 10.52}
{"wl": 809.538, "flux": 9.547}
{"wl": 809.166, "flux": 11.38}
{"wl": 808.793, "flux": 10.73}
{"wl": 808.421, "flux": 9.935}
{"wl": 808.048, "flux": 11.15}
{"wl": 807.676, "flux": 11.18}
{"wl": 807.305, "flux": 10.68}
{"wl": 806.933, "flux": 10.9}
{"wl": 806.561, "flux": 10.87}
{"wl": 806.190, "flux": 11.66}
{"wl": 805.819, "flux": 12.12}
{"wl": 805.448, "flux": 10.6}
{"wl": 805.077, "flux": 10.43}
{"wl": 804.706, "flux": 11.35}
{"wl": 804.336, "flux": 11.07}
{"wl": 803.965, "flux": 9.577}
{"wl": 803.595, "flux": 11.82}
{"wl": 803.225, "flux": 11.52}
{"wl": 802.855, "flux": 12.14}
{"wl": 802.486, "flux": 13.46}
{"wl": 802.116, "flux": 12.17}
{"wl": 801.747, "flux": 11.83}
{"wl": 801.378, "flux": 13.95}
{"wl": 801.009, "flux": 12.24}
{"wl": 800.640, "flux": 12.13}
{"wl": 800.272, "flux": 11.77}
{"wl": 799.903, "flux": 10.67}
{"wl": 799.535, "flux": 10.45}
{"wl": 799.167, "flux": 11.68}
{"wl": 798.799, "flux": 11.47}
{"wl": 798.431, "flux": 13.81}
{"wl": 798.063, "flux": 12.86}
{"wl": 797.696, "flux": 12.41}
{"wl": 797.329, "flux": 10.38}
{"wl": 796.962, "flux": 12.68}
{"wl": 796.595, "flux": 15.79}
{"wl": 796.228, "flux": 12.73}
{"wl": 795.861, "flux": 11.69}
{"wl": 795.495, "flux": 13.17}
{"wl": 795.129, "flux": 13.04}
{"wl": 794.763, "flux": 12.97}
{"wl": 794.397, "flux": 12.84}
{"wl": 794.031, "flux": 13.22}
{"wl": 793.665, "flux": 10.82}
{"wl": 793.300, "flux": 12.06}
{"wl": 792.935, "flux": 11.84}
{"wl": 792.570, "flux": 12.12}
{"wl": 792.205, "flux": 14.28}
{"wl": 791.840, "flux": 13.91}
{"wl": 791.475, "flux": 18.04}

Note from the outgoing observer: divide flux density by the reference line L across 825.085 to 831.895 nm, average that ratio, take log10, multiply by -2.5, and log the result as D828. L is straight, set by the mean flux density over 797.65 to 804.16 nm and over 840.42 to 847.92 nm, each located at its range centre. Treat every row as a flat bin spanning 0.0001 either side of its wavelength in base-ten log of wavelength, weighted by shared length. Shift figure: 0.057 mag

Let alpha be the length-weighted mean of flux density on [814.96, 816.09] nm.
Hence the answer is 11.2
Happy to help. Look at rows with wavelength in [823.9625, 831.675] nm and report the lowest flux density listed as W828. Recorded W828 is 9.447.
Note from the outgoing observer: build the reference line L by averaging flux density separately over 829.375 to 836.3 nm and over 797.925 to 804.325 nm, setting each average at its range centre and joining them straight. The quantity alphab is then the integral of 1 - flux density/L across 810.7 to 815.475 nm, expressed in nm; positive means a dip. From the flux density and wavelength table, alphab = 0.39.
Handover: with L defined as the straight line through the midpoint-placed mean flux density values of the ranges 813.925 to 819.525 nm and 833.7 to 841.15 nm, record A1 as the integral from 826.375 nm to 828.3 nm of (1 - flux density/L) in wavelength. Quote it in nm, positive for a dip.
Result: 0.18 nm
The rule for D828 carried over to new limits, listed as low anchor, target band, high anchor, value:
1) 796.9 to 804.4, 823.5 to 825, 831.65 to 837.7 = 0.16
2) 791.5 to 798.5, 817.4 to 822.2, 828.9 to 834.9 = 0.12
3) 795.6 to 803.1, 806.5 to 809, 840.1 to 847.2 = 0.14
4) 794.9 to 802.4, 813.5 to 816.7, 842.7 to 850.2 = 0.06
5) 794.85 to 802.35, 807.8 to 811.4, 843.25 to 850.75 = 0.13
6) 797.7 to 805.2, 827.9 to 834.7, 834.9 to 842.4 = -0.03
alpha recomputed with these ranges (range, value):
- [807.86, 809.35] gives 10.8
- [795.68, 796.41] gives 12.2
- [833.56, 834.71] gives 13.2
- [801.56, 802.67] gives 12.5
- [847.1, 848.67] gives 11.9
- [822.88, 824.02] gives 11.2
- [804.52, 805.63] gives 10.8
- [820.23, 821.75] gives 11.4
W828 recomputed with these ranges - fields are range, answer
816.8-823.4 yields 10.3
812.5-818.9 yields 9.527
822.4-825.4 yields 9.856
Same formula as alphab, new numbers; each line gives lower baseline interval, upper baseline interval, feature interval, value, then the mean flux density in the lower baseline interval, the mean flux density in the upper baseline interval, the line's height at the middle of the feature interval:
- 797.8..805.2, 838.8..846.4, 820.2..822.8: 0.17 nm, 11.8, 11.9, 11.9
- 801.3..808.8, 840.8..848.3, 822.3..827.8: 0.46 nm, 11.4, 11.9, 11.6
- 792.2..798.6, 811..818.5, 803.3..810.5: 0.55 nm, 12.7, 11.2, 11.8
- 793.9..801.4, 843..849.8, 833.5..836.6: -0.21 nm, 12.4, 11.5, 11.7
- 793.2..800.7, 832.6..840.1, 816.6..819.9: 0.29 nm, 12.3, 12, 12.1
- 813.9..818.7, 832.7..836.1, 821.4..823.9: 0.18 nm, 11.2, 12.7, 11.8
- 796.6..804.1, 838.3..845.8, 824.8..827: 0.23 nm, 12.1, 11.8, 11.9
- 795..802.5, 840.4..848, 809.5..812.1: 0.28 nm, 12.4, 11.8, 12.2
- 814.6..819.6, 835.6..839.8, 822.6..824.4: 0.05 nm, 11.2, 11.3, 11.2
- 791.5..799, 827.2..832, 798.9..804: 0.28 nm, 12.8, 11.5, 12.6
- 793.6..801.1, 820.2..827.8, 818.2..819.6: 0.01 nm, 12.3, 10.8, 11.1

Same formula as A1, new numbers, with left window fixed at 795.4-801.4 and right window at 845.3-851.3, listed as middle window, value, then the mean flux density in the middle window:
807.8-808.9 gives 0.13 nm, 10.6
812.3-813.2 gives 0.12 nm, 10.5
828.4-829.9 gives -0.05 nm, 12.1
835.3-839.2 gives 0.13 nm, 11.2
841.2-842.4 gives -0.13 nm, 12.7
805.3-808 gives 0.22 nm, 11.2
